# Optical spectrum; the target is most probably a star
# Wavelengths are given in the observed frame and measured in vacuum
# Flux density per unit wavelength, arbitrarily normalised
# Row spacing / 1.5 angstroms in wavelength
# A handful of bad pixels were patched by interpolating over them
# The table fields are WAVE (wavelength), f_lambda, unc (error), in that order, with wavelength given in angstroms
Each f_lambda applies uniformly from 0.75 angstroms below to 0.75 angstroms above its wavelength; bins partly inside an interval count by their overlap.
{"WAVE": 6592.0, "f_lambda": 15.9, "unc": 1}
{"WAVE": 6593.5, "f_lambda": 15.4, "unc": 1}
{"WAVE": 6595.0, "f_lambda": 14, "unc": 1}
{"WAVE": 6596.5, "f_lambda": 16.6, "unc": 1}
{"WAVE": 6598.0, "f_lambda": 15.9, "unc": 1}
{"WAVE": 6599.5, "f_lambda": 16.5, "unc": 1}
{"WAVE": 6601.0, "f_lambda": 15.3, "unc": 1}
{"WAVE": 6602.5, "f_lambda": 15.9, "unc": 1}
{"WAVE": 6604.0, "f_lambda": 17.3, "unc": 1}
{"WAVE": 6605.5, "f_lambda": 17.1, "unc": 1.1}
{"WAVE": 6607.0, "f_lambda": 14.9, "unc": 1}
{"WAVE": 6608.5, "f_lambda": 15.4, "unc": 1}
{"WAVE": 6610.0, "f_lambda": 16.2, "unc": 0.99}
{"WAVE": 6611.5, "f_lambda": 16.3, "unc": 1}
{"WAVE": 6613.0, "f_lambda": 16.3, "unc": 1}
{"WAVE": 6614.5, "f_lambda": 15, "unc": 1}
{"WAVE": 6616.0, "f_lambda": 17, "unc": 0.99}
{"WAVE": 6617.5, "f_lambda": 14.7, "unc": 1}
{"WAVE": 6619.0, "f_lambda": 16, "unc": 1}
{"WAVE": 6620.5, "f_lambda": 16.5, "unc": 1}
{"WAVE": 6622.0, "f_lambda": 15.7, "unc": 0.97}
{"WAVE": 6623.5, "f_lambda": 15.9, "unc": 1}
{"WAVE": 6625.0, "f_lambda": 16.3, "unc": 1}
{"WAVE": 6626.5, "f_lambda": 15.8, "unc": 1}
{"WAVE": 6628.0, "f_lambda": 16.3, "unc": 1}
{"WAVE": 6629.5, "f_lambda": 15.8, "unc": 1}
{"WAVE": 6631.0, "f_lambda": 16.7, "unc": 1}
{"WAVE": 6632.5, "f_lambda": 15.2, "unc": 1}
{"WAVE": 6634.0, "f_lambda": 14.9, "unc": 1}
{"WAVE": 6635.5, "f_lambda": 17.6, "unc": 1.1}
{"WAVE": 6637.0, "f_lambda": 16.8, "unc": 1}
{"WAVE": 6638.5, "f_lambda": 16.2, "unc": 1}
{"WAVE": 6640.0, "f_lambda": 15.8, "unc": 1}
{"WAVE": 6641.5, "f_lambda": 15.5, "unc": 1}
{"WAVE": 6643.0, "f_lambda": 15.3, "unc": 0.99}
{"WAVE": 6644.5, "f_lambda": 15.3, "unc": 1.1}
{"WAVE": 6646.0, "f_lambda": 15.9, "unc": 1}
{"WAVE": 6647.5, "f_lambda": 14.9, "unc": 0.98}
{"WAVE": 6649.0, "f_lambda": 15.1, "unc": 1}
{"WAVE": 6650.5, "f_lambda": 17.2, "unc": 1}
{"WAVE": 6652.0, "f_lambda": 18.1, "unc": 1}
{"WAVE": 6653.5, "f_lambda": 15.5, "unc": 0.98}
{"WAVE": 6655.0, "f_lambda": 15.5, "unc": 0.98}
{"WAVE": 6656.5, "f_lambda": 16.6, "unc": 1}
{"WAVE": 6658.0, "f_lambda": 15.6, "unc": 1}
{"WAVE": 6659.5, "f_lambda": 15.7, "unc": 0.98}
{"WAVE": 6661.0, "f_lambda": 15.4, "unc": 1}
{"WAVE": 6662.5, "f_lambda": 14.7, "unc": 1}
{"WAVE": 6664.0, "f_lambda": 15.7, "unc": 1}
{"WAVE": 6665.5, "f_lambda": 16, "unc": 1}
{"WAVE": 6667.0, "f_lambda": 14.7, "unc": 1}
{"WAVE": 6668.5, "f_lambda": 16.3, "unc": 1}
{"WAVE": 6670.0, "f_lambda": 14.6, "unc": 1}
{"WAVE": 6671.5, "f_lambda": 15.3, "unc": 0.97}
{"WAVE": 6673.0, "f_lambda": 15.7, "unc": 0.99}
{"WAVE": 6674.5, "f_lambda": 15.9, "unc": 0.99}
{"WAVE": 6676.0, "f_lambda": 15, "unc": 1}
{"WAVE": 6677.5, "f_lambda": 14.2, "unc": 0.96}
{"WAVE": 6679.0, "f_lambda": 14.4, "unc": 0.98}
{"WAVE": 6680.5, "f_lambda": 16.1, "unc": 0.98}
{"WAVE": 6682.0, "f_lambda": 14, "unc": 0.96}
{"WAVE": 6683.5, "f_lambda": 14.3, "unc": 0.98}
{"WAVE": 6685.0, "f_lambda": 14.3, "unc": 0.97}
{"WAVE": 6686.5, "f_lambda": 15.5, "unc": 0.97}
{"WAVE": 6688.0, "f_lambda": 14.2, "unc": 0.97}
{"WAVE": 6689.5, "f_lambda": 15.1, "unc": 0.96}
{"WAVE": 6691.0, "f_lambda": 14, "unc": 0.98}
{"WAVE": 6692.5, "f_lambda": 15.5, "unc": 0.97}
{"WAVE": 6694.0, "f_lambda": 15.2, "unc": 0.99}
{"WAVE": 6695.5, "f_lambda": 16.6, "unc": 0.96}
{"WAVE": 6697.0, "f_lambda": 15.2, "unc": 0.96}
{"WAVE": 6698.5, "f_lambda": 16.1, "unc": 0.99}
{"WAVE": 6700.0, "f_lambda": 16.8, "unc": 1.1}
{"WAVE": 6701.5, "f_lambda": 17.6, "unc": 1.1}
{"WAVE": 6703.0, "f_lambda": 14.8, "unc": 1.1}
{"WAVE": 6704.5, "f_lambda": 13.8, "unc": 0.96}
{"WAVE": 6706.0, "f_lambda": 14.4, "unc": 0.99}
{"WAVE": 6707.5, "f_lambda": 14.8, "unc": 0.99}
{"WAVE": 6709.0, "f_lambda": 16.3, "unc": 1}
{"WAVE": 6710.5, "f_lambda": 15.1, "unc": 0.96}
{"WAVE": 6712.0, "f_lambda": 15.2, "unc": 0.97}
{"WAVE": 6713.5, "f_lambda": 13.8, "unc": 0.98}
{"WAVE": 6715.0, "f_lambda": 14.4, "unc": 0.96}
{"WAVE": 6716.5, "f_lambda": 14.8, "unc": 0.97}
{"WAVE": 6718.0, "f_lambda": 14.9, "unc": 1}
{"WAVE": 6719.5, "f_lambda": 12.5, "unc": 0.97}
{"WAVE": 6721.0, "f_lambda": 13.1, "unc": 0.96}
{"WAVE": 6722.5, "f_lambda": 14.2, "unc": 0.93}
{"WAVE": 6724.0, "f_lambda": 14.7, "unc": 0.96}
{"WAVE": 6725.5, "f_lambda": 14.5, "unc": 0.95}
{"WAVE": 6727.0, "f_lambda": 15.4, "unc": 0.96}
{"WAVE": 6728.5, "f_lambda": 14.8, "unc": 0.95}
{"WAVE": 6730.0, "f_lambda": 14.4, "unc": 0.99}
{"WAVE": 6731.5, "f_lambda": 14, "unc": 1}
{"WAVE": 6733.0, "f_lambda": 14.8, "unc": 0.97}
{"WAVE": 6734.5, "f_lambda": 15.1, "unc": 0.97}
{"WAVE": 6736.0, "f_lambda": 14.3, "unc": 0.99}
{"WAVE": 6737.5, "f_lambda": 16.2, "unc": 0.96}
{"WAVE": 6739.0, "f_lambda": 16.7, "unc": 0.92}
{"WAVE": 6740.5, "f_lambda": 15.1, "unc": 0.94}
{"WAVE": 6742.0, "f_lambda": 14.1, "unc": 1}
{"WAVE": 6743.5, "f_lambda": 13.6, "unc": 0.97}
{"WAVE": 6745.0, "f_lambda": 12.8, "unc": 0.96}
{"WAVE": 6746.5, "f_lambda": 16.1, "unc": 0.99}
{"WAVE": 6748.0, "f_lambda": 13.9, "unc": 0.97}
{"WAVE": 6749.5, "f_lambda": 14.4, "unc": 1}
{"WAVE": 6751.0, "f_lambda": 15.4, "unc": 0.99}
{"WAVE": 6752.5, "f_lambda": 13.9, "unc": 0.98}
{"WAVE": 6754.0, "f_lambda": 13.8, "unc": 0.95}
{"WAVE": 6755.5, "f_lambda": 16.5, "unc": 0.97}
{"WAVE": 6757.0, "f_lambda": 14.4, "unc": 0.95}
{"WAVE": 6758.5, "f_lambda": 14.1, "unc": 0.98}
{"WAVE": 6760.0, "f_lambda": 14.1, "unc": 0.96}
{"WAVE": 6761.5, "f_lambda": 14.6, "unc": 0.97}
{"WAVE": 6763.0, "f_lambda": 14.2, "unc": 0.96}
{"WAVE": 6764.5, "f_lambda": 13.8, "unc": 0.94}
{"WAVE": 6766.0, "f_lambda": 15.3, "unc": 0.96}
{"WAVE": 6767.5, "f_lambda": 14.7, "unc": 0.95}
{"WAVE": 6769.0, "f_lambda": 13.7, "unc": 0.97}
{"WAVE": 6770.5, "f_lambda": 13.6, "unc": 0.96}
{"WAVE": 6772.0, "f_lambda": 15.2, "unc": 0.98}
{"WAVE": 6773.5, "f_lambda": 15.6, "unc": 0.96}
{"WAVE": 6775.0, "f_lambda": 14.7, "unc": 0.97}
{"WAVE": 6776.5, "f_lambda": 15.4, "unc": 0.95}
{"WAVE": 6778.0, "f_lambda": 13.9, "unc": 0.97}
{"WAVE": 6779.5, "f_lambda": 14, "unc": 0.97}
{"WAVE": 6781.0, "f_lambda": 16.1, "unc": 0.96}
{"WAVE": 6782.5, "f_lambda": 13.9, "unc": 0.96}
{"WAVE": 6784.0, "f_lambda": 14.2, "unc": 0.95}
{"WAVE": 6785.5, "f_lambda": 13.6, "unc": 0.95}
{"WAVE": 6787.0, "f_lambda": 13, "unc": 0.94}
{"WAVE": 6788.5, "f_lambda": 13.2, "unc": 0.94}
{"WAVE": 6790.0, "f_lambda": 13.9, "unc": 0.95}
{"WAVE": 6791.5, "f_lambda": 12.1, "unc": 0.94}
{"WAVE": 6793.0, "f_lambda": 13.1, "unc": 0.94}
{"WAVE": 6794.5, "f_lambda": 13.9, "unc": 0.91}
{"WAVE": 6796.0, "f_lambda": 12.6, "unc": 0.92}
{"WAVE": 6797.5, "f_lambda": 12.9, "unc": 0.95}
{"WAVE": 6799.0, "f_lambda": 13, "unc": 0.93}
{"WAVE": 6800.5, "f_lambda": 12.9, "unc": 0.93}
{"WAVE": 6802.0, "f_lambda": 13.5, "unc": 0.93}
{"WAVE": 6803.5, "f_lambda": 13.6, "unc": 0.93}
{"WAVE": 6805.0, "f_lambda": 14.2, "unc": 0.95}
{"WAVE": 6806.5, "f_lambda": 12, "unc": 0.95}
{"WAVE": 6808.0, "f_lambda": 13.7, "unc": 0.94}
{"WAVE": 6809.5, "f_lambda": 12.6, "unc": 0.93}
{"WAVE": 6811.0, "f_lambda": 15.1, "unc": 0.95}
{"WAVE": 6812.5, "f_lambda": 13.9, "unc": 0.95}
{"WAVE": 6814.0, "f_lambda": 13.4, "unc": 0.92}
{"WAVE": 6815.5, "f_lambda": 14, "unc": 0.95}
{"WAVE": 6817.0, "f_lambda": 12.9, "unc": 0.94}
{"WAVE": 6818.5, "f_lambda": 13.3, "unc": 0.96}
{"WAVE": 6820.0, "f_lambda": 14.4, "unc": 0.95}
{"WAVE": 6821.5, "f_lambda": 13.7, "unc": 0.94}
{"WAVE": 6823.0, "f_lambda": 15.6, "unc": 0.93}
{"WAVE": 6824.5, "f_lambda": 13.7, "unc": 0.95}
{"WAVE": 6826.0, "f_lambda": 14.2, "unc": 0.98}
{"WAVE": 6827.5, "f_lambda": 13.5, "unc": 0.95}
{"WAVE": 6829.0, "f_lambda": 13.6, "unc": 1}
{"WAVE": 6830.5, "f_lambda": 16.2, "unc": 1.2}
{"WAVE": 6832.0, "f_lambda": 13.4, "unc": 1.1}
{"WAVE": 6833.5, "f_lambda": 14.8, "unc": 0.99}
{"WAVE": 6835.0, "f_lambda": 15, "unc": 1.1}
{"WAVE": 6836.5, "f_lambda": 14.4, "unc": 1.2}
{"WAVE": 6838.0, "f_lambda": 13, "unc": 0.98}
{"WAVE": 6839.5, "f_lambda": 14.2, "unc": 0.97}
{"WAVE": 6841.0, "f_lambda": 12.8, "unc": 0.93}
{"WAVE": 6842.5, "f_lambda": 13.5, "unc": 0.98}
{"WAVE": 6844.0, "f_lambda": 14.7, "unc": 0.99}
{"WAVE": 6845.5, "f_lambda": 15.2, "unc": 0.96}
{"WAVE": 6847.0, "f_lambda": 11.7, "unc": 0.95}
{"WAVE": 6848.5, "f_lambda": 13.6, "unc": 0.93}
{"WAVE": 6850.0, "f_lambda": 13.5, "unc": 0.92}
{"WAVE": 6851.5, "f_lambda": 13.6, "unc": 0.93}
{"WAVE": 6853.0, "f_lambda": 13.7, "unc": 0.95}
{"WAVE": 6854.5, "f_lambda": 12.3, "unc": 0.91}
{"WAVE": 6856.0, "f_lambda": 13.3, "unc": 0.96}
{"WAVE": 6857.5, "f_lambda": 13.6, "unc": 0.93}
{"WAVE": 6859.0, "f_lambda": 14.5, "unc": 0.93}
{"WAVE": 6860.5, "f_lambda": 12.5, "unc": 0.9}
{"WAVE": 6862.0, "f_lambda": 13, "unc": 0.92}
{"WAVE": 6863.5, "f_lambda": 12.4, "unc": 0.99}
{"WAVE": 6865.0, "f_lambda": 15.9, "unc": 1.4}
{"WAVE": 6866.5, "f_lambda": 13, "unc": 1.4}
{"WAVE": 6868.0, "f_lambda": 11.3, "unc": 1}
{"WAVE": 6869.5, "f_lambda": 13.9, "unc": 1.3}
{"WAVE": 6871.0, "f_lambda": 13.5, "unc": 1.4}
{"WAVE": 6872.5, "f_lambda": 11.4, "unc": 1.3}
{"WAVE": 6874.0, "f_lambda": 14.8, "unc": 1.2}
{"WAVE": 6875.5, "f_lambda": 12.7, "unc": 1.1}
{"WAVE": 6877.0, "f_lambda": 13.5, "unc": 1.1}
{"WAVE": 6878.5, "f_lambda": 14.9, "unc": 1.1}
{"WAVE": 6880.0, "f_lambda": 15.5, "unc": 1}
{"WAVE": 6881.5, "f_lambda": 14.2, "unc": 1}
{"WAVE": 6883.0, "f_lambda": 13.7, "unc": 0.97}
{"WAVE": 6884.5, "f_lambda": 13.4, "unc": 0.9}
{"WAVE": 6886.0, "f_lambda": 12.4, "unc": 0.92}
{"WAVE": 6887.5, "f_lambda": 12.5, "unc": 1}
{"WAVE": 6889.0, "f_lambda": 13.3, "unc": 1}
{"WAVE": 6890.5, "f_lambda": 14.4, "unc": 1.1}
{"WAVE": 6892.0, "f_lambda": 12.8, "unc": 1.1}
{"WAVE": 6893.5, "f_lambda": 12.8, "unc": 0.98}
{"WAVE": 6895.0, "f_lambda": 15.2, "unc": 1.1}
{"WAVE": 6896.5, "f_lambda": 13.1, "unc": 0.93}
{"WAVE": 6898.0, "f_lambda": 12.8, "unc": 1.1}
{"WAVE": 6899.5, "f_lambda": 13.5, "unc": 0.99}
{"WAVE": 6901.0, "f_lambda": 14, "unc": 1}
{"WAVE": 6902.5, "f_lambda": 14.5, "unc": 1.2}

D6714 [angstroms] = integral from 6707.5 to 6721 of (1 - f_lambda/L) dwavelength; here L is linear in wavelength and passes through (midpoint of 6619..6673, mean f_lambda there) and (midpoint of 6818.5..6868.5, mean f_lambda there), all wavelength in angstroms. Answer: 0.51 angstroms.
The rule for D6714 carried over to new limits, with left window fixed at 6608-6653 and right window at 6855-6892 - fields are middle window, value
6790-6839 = 1.3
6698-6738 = 0.7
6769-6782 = -0.2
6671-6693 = 0.8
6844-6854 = 0.1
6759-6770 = 0.2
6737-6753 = 0.1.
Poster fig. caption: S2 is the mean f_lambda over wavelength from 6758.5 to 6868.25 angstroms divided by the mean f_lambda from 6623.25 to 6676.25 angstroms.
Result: 0.9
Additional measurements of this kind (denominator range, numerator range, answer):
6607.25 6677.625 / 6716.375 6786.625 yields 0.92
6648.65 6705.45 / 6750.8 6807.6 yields 0.91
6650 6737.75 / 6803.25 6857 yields 0.91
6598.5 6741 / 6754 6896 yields 0.89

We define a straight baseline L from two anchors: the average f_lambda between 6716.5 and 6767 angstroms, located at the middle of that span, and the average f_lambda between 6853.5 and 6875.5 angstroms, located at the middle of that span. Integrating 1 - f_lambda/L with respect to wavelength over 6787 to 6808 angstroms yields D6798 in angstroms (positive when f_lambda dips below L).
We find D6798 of 1.2 angstroms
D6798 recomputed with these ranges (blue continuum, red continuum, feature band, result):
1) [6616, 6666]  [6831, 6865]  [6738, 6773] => 0.3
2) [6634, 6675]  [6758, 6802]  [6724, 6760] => -0.4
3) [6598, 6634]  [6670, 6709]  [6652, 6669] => -0.2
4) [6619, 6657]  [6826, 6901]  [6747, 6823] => 2.5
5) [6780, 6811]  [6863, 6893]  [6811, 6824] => -0.5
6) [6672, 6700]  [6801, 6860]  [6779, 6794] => 0.5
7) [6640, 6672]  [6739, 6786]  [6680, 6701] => 0.1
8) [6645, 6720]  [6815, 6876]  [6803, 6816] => 0.4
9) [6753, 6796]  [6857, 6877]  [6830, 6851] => -0.7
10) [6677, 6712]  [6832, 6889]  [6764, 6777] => -0.2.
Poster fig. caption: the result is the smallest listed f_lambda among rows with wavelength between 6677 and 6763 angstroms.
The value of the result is 12.5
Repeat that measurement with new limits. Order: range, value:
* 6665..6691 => 14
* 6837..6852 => 11.7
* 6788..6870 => 11.3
